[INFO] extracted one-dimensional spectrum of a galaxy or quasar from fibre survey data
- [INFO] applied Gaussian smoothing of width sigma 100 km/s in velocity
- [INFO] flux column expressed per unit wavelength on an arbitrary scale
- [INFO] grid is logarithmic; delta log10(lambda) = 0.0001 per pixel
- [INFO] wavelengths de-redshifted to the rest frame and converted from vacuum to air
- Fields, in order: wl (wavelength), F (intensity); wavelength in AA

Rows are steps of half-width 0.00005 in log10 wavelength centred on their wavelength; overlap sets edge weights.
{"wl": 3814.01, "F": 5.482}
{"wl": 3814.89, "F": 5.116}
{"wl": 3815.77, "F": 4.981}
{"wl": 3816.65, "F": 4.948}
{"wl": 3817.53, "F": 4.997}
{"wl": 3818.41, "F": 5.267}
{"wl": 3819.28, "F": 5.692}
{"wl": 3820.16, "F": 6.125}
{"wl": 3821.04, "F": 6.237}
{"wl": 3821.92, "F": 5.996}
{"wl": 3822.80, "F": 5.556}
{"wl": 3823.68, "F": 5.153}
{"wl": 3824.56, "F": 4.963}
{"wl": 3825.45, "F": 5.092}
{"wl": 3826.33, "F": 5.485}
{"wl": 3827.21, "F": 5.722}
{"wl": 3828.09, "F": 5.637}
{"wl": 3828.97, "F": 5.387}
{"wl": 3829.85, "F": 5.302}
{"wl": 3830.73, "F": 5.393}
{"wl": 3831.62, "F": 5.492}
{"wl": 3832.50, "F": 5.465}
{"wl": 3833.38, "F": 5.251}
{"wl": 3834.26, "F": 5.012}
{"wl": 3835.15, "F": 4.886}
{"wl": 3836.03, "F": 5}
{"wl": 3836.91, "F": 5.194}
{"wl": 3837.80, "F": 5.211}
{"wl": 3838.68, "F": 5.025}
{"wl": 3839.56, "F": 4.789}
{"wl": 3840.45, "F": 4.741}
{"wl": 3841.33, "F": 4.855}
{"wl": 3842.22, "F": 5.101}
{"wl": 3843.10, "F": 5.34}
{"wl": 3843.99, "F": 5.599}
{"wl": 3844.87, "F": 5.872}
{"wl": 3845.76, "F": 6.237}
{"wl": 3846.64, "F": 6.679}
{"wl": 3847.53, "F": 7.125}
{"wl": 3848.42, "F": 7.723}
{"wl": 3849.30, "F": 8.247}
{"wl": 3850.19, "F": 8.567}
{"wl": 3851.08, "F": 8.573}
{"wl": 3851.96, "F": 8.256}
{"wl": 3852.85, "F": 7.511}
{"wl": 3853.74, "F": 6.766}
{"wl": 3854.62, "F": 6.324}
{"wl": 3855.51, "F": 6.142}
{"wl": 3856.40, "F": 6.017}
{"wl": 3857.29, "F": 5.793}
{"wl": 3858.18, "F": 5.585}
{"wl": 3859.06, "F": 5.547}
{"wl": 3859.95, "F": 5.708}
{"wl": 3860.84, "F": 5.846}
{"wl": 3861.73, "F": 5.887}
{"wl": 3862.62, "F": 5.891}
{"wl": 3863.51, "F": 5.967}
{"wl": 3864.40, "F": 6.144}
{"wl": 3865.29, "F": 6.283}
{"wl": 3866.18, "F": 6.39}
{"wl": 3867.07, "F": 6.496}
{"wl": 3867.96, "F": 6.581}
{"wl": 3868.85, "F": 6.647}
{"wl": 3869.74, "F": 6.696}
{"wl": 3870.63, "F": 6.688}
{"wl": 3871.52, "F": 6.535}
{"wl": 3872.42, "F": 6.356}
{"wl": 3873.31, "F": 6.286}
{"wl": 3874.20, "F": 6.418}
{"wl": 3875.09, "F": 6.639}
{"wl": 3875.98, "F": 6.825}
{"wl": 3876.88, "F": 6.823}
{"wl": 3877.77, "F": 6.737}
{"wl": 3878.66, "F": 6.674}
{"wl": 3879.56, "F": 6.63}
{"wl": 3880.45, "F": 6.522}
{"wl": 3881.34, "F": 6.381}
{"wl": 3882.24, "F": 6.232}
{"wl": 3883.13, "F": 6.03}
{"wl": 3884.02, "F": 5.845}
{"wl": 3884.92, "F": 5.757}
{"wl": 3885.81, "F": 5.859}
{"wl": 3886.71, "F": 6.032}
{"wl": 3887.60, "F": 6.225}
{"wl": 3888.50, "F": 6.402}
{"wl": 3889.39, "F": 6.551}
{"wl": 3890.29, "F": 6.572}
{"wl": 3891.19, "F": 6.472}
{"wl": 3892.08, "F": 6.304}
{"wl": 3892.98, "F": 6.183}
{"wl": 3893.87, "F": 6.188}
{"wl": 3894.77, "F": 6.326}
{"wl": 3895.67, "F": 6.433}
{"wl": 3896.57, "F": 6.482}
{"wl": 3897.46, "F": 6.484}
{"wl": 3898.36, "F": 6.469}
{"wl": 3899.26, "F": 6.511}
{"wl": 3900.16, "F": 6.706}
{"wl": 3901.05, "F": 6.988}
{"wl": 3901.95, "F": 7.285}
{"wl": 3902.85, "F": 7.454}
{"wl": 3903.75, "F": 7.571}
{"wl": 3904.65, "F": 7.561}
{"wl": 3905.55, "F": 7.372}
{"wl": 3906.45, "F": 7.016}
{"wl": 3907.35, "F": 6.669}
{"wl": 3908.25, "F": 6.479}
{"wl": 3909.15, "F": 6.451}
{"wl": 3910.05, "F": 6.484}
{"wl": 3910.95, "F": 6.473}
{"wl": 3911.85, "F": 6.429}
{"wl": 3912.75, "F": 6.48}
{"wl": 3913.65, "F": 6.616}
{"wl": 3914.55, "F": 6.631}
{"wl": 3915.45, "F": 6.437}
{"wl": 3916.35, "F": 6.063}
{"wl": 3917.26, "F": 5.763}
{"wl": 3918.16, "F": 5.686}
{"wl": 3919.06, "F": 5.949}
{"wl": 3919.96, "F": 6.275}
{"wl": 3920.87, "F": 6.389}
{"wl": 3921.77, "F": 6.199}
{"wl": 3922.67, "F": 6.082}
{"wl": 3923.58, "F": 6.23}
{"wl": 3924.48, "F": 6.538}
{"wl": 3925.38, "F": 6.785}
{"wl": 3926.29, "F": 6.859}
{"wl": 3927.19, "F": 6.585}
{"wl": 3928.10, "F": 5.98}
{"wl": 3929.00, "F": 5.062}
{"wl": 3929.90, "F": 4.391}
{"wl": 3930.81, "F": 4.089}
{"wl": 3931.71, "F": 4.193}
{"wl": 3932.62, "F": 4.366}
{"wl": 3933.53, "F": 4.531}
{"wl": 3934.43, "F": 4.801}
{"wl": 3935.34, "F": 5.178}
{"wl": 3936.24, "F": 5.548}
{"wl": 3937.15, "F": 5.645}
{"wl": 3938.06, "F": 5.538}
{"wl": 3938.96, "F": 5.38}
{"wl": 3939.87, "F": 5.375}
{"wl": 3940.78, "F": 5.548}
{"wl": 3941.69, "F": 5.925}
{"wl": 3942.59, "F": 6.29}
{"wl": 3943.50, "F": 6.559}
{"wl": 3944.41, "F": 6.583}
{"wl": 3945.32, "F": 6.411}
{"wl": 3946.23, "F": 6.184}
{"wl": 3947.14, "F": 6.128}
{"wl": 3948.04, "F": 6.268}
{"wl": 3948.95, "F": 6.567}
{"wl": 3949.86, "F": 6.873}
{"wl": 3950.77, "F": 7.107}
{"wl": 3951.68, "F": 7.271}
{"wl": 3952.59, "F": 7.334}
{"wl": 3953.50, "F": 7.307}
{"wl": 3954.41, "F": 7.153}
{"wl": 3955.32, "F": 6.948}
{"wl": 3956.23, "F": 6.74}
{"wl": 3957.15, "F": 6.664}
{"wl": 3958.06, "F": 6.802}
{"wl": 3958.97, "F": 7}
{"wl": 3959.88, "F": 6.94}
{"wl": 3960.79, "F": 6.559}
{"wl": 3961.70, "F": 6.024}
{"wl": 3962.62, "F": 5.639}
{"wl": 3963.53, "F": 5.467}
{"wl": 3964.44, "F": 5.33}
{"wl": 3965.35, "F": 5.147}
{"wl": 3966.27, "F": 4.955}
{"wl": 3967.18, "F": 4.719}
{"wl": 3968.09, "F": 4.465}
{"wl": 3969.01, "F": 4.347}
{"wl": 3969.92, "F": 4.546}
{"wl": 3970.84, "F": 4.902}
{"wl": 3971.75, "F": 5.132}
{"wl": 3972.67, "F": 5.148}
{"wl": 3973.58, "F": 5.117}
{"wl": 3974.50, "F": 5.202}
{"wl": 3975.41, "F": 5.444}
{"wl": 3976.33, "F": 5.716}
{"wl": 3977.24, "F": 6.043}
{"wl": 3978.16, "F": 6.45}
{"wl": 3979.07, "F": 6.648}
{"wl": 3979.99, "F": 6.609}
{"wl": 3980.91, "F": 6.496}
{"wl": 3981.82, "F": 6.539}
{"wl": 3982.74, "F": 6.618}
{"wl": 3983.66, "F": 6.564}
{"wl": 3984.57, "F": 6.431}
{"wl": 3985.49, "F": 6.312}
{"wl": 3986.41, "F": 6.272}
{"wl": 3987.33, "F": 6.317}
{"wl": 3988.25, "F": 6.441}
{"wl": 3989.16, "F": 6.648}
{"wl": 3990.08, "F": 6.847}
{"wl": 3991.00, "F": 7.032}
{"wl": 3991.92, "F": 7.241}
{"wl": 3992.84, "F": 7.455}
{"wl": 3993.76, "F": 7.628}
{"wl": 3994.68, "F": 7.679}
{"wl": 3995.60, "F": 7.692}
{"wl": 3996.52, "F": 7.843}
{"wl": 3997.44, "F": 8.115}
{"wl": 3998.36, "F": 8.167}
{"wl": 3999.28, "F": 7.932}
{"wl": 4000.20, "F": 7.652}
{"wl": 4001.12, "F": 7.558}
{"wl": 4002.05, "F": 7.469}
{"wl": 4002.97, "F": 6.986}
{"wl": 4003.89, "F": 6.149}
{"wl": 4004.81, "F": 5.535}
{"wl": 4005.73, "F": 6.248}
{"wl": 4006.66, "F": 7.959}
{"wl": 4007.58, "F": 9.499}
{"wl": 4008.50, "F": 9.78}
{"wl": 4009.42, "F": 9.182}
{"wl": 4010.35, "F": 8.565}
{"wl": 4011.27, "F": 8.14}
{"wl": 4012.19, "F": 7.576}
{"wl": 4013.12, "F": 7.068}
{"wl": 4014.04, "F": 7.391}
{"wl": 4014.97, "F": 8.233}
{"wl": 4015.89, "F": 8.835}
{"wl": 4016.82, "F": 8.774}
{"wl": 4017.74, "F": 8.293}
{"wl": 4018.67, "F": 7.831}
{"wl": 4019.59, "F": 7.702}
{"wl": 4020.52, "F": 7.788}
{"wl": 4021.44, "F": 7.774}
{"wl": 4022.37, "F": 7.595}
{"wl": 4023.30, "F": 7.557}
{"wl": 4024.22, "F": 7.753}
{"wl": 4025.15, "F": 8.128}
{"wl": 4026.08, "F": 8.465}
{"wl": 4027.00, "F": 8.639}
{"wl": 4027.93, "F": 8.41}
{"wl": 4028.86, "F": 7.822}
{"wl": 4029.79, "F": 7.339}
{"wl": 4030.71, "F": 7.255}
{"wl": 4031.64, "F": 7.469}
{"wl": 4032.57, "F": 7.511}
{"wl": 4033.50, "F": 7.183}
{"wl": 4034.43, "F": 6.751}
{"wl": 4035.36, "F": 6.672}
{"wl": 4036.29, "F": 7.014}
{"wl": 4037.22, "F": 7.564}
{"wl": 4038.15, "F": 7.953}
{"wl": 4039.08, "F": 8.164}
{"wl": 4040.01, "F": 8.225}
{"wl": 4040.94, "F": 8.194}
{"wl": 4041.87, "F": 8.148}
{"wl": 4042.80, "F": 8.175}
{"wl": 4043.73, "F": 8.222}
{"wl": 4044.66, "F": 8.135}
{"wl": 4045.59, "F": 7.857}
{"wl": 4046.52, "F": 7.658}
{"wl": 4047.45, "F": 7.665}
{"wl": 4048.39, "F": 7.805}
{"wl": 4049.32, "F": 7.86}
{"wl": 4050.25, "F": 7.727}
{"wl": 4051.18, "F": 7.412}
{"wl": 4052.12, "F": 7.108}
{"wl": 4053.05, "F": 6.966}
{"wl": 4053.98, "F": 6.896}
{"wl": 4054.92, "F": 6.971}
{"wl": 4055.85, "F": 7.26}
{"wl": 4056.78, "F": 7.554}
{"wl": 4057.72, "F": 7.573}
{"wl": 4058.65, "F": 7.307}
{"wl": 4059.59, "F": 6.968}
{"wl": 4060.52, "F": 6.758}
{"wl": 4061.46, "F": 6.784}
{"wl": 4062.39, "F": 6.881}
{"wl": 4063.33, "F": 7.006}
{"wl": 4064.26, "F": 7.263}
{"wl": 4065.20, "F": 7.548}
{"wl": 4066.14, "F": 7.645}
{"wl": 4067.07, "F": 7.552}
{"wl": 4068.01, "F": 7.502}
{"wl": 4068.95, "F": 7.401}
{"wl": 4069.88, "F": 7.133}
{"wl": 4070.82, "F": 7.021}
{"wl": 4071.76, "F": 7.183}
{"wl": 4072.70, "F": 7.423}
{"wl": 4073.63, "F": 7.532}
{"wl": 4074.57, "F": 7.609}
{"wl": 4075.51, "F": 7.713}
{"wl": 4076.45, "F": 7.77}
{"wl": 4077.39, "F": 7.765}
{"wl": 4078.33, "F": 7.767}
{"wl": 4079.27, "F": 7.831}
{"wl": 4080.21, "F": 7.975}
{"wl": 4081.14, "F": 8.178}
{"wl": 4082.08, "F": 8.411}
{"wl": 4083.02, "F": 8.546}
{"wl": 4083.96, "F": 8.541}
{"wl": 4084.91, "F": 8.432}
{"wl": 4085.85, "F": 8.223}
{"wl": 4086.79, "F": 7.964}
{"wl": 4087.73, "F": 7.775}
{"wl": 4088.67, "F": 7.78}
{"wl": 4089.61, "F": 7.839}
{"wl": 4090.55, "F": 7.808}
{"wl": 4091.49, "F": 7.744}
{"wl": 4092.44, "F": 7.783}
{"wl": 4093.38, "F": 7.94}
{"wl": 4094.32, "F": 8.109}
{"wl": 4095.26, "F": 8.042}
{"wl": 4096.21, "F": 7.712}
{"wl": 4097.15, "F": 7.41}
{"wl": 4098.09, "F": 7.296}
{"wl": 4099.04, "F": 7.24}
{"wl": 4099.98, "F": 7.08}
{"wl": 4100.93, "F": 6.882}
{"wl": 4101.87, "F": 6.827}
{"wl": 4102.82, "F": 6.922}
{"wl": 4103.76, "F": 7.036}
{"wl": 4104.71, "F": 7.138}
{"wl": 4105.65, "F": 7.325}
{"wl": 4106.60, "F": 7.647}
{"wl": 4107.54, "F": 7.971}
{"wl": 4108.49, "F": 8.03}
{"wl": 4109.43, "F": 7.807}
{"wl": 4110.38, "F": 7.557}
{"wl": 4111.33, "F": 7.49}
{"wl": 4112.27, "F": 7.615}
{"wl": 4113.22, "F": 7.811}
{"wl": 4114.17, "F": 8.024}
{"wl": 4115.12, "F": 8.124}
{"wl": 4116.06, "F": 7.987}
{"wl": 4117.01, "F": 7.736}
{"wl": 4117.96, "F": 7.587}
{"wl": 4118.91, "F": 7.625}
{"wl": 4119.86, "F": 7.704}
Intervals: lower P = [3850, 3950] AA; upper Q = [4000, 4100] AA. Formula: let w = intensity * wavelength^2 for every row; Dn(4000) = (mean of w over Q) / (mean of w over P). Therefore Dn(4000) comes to 1.3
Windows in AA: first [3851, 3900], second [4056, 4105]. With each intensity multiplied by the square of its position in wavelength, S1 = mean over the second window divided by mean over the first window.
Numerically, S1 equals 1.31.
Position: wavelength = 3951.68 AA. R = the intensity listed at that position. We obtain 7.271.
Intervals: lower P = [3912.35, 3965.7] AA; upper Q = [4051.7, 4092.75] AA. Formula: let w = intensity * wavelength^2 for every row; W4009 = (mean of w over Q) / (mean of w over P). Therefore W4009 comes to 1.33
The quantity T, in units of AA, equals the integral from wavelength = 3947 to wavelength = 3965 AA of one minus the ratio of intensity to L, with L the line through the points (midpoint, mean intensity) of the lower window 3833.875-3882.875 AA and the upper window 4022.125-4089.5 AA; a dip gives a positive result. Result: 0.9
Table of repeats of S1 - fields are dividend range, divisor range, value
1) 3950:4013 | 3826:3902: 1.14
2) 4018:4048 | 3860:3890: 1.33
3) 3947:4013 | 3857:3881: 1.12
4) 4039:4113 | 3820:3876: 1.41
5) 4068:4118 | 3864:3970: 1.35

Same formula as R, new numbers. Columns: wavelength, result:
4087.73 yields 7.775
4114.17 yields 8.024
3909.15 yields 6.451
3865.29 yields 6.283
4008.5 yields 9.78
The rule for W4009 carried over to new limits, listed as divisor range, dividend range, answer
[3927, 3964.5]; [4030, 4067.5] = 1.31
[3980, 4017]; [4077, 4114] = 1.09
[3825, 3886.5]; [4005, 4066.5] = 1.38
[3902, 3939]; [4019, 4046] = 1.36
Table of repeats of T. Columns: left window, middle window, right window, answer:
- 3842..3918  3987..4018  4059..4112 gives -2.2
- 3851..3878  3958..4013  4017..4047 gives 6.0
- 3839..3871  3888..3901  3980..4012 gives 0.3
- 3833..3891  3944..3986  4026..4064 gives 5.2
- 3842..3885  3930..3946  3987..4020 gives 3.9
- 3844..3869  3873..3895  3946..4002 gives 0.6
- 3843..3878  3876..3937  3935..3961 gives 2.3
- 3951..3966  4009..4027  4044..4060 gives -2.4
